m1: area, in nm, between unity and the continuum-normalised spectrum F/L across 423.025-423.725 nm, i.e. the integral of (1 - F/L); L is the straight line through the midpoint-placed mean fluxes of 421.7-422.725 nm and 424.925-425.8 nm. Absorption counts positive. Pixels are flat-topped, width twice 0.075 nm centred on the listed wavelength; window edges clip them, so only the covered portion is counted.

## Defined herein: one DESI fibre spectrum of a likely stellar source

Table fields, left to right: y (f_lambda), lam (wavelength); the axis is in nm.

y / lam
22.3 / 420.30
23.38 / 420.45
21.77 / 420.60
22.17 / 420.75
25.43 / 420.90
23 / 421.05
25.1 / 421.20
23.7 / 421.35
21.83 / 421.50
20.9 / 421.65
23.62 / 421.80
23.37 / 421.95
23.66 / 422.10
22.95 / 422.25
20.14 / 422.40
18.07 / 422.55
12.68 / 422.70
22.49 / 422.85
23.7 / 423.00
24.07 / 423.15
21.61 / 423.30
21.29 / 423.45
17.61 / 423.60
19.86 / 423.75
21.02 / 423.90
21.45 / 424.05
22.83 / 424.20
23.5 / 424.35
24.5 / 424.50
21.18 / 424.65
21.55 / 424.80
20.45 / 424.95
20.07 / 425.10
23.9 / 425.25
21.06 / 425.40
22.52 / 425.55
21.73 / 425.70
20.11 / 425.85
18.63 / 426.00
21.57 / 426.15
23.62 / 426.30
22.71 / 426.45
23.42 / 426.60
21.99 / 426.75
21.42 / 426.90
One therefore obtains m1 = 0.00 nm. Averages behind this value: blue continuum 21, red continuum 21.6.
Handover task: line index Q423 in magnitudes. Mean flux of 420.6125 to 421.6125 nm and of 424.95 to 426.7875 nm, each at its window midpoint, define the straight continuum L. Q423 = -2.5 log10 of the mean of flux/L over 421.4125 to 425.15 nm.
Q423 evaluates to 0.06 mag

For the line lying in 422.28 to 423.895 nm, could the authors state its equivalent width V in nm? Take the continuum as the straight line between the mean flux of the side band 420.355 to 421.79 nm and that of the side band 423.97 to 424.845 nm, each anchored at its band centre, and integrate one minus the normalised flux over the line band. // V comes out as 0.17 nm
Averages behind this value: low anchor 23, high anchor 22.5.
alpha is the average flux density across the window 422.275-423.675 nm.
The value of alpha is 20.3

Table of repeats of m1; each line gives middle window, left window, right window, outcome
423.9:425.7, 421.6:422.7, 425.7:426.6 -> -0.05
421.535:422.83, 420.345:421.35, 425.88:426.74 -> 0.13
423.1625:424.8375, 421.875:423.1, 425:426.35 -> -0.03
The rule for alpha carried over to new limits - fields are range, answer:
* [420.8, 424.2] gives 21.7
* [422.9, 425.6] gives 21.8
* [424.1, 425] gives 22.4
